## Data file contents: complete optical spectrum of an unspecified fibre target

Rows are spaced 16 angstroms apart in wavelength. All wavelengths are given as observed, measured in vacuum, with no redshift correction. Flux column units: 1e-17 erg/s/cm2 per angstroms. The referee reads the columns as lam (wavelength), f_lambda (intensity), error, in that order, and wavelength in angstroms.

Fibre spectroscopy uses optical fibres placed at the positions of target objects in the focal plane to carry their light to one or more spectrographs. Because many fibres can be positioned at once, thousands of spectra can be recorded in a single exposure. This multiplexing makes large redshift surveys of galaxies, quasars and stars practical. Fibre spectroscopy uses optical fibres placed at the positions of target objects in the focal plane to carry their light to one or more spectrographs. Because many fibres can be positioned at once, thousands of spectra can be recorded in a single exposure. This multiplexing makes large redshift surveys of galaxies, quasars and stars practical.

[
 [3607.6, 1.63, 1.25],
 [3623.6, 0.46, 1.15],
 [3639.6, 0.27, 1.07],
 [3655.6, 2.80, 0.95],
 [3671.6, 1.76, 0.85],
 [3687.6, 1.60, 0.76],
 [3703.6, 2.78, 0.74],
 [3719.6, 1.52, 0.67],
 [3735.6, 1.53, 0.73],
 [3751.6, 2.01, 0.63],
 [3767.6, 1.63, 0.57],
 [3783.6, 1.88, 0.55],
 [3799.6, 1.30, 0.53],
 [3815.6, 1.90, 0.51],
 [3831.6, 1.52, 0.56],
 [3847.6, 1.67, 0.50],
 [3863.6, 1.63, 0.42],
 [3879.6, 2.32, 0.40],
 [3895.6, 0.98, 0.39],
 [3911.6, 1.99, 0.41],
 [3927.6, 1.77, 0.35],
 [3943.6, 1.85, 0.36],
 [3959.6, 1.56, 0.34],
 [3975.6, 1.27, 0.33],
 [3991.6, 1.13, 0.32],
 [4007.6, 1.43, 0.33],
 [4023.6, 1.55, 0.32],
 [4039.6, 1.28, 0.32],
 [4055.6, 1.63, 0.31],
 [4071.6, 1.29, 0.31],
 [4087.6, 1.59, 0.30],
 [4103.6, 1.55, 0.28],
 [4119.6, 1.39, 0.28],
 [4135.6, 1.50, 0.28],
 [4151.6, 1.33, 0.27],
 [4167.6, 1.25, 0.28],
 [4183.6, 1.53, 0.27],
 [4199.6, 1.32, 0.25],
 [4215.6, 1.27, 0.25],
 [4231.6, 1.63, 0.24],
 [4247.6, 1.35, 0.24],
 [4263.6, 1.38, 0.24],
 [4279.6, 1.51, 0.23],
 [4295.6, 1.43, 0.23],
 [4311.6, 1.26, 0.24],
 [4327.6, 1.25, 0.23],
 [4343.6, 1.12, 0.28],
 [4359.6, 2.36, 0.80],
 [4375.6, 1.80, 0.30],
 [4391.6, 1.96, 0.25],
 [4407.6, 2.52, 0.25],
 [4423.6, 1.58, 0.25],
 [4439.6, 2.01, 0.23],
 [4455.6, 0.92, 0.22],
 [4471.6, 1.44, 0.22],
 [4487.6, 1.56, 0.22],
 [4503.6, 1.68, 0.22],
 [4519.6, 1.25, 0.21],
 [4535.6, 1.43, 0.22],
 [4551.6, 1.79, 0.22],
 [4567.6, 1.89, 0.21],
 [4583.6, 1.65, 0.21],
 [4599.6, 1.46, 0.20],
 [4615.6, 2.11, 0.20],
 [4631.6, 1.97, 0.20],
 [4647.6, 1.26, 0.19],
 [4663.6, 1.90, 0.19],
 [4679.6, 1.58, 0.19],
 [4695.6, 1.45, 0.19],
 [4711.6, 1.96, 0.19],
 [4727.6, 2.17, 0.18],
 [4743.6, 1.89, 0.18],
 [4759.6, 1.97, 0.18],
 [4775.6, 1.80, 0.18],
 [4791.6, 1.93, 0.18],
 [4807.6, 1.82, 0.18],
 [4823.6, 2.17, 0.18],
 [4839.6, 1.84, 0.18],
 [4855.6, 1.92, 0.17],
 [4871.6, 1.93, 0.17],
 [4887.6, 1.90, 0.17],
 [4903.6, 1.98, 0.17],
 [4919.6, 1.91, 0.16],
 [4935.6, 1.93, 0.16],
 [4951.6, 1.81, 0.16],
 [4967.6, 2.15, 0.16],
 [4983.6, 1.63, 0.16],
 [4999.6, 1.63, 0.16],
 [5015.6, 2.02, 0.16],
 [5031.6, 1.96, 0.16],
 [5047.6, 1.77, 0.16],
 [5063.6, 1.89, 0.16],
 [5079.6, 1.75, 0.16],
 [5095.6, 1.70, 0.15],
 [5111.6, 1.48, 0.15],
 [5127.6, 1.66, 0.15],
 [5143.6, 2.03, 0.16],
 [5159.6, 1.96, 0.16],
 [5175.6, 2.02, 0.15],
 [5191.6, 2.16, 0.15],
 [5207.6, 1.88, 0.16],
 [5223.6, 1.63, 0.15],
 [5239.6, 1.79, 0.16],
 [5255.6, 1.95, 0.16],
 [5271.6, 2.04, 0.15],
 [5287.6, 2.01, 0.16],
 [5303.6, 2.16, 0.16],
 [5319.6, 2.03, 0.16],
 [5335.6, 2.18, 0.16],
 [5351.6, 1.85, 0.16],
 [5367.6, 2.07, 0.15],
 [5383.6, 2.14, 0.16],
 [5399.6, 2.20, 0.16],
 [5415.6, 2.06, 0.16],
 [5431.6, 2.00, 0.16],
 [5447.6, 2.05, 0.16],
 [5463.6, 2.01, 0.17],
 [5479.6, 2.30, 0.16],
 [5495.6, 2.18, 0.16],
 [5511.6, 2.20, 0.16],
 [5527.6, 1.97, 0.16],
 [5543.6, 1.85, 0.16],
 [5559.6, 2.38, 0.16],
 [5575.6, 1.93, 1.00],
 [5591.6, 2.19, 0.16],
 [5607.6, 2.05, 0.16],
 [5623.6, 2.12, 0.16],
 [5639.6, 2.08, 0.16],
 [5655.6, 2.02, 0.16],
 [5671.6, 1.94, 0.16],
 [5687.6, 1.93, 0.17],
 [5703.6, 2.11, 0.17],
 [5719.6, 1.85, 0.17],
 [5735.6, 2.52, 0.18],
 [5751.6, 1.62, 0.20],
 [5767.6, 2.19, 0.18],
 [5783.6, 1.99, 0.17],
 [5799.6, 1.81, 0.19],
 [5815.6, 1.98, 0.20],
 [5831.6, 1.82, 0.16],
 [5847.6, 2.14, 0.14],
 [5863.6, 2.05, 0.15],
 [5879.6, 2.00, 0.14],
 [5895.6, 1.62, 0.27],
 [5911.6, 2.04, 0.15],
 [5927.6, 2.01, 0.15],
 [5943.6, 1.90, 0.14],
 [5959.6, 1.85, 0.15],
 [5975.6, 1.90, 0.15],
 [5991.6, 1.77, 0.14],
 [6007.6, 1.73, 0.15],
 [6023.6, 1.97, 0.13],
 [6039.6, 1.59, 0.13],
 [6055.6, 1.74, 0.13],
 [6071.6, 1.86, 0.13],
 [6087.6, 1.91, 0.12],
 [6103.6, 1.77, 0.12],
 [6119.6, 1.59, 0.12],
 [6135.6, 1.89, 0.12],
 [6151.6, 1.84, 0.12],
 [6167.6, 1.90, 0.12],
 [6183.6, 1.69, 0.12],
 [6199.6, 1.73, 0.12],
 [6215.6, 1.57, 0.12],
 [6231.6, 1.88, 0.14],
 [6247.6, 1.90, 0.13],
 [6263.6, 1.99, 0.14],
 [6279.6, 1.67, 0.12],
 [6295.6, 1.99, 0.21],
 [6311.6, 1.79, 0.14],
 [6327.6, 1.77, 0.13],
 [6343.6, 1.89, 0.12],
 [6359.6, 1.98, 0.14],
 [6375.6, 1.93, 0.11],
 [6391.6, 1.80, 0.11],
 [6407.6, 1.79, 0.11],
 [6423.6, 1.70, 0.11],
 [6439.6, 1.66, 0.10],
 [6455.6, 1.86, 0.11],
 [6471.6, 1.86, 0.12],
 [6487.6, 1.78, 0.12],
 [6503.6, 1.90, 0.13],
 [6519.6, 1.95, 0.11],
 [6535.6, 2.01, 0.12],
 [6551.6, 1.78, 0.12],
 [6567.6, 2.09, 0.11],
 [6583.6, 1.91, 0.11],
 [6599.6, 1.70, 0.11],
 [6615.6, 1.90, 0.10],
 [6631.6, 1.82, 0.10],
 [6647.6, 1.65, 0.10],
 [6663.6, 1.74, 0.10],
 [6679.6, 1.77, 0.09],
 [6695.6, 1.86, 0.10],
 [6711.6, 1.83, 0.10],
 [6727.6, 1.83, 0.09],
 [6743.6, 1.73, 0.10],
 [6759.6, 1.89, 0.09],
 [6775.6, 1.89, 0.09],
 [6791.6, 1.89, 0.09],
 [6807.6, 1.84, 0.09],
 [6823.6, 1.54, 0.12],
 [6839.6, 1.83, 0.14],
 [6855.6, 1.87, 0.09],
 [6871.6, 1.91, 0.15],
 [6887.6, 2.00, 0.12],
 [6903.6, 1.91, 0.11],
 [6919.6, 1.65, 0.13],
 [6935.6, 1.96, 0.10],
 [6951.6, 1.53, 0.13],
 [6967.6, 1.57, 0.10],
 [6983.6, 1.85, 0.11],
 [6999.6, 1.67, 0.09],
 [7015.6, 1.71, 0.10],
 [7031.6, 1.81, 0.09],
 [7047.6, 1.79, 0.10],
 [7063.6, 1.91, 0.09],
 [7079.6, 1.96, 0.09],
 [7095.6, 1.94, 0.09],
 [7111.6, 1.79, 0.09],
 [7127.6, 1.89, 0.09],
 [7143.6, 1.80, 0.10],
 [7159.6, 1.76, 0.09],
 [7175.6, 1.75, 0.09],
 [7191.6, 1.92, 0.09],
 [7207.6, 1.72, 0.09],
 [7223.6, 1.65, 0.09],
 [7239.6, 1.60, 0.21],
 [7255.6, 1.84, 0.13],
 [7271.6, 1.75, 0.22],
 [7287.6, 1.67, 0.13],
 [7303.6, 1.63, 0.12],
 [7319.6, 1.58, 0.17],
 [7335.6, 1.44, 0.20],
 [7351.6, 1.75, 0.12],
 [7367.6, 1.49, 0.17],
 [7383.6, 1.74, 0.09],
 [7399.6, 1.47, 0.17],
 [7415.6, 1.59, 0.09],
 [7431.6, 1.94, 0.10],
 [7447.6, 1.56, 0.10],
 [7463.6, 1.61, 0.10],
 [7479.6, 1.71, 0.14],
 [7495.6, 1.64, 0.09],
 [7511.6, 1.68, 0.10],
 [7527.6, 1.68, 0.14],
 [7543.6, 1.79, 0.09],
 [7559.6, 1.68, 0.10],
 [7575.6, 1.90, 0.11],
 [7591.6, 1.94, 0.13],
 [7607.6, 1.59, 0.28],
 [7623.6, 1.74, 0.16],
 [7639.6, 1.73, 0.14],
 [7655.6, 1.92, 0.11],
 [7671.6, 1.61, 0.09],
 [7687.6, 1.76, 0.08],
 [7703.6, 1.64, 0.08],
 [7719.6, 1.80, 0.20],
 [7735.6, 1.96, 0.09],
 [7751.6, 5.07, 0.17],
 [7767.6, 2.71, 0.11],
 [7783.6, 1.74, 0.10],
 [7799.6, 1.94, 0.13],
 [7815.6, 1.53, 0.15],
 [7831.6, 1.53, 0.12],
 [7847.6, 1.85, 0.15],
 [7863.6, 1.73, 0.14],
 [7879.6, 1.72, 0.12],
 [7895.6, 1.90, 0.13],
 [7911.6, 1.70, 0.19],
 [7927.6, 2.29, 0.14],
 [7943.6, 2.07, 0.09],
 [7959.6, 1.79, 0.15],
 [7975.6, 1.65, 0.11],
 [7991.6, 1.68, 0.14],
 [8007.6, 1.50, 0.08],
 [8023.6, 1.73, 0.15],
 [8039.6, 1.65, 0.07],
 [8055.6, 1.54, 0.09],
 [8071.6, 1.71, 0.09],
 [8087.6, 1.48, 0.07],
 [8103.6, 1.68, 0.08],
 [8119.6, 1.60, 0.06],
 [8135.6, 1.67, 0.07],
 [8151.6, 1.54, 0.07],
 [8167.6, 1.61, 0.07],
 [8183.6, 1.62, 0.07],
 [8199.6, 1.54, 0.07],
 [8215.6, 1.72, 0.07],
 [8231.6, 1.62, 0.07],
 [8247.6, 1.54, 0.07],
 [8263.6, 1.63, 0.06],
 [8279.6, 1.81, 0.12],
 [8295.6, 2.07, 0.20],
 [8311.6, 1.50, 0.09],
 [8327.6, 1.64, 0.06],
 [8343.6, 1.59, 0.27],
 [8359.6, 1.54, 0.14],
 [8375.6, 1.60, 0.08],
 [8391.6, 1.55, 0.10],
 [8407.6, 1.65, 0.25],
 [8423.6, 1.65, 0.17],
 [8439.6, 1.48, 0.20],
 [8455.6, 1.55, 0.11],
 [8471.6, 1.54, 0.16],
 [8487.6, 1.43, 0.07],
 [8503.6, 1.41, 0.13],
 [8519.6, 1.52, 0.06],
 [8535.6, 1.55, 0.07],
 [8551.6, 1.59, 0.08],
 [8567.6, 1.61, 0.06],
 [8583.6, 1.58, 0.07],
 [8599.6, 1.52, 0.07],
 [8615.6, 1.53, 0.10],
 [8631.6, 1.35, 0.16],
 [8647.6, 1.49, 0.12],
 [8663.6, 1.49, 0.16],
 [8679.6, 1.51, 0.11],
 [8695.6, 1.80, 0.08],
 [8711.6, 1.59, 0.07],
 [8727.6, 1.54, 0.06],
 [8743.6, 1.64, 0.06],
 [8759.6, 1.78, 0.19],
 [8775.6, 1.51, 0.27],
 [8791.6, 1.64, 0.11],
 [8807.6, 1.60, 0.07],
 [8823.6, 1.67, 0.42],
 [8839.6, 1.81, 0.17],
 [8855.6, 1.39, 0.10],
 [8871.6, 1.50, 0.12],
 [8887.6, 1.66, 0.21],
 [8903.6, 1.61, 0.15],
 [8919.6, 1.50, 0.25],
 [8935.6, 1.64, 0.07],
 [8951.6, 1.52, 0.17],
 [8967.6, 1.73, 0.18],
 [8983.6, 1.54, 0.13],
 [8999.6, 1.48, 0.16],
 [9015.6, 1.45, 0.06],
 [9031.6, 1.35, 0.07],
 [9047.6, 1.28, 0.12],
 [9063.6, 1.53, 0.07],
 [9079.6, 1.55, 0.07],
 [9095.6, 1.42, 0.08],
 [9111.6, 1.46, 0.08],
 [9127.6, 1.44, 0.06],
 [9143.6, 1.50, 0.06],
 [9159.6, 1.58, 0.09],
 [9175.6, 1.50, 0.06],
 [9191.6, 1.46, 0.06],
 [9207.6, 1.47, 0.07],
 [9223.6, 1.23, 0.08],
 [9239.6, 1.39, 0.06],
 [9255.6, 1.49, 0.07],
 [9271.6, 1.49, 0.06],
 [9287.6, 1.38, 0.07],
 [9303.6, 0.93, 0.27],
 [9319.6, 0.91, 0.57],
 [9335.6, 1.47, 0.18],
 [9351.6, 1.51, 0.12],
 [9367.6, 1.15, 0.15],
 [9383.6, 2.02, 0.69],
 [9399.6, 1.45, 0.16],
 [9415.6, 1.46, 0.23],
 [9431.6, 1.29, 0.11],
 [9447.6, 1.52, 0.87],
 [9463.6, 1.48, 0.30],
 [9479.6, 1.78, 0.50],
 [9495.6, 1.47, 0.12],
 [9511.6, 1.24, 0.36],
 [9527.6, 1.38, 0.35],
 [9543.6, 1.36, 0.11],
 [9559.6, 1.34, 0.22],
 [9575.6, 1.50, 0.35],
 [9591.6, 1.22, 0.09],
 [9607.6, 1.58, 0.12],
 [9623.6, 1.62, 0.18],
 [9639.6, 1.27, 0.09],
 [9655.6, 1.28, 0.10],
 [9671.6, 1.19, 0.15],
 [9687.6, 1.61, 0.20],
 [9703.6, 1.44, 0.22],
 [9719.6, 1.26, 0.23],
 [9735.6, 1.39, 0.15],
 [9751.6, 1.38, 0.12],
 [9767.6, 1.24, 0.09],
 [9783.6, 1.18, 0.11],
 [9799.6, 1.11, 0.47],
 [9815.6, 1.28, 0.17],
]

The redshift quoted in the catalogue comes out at 0.18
